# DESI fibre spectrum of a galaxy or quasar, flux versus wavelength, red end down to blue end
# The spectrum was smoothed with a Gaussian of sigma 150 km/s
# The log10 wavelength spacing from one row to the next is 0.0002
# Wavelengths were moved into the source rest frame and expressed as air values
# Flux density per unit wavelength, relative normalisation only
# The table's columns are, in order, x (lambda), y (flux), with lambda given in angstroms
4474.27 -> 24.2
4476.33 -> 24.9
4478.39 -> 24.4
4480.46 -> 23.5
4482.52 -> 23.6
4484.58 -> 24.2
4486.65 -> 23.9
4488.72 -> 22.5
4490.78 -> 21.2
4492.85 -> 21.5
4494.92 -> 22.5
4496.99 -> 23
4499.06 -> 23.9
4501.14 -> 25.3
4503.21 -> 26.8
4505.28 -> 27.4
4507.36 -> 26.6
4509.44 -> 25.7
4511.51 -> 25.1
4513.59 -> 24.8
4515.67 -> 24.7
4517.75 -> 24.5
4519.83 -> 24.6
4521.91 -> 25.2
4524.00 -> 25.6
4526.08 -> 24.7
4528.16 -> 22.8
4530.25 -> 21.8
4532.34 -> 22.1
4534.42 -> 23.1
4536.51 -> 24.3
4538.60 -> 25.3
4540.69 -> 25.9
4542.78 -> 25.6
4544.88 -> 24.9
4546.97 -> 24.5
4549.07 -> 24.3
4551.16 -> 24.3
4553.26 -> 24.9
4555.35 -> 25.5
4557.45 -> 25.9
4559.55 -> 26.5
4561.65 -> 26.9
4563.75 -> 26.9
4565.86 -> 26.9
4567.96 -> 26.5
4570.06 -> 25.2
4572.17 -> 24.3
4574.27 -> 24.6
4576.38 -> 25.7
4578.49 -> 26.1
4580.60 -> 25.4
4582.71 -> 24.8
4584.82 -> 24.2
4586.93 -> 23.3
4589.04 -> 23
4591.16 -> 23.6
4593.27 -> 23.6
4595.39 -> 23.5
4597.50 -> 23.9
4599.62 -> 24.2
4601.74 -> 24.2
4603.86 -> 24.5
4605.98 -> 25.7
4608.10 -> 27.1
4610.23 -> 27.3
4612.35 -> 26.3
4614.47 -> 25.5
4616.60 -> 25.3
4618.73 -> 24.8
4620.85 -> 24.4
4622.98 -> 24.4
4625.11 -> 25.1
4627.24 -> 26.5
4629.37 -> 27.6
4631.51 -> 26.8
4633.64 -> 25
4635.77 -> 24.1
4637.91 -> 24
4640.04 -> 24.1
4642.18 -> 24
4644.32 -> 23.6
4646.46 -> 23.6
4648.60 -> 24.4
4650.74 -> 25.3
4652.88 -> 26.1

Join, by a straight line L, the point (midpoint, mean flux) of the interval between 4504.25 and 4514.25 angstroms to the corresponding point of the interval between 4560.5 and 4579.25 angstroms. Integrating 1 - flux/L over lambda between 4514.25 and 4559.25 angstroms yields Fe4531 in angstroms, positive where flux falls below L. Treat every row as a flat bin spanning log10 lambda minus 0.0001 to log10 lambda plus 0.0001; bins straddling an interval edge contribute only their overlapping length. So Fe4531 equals 2.4 angstroms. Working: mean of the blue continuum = 26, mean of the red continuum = 25.9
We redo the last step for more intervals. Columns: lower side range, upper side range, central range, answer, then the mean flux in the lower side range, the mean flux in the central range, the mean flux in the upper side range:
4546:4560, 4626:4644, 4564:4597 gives 0.5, 25.1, 24.8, 25.2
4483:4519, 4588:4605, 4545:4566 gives -1.3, 24.3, 25.6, 23.8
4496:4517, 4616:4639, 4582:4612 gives 0.9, 25.3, 24.5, 25.3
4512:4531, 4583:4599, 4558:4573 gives -1.4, 24.4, 26.2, 23.7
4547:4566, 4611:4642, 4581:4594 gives 0.8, 25.7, 23.8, 25.3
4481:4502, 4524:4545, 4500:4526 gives -2.1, 23.2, 25.5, 24.1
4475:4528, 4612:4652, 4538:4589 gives -1.3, 24.4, 25.3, 25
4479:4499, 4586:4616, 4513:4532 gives -0.6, 23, 24.2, 24.7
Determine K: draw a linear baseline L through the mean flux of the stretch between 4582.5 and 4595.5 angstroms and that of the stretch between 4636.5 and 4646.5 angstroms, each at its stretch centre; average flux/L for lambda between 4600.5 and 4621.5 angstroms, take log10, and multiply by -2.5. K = -0.08 mag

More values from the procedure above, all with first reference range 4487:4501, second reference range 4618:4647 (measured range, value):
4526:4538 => 0.01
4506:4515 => -0.12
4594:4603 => 0.02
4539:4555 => -0.06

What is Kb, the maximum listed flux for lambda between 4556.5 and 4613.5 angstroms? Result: 27.3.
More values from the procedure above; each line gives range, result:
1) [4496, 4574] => 27.4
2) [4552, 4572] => 26.9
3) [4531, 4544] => 25.9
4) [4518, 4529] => 25.6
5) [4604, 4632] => 27.6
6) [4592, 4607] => 25.7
